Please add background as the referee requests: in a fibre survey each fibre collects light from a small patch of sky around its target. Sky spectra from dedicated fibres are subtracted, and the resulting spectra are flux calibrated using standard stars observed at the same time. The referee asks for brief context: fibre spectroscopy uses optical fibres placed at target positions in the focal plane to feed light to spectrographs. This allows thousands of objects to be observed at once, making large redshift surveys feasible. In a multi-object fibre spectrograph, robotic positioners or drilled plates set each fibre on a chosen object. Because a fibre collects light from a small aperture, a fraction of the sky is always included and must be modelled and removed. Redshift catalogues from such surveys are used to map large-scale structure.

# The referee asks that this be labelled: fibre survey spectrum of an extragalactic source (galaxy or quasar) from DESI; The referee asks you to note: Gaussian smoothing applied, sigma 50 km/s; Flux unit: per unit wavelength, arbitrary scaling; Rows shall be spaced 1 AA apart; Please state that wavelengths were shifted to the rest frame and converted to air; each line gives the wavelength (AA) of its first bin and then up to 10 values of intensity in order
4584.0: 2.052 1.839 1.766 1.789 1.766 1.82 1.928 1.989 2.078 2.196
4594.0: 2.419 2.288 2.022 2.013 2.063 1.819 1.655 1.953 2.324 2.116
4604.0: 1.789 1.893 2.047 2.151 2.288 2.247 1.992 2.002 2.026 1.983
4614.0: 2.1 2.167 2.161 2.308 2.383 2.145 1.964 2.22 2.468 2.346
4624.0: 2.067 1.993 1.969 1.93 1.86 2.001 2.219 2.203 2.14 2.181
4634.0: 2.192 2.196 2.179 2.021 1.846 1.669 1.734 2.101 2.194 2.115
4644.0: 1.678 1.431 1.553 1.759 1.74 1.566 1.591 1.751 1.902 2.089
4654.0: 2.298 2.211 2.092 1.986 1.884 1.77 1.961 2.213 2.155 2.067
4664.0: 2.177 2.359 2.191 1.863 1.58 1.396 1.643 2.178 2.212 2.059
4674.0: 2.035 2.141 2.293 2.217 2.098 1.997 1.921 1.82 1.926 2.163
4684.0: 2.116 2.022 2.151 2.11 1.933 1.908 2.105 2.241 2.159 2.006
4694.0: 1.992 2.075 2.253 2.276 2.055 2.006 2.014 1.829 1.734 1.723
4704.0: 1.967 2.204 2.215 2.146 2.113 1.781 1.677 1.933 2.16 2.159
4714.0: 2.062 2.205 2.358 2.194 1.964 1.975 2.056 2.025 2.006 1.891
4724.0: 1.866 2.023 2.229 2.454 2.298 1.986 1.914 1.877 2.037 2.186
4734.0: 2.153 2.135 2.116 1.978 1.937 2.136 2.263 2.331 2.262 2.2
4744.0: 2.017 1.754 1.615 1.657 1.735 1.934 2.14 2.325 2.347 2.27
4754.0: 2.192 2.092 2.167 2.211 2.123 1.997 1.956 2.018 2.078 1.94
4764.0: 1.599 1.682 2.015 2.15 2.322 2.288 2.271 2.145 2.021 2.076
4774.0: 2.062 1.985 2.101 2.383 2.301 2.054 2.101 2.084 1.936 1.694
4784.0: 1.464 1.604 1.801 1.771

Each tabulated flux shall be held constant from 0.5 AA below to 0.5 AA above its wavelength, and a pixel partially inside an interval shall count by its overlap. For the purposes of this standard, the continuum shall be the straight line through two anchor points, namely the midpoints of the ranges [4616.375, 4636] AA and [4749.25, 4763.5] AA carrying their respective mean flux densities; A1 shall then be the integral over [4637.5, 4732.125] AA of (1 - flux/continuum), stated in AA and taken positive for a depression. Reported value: 6.1 AA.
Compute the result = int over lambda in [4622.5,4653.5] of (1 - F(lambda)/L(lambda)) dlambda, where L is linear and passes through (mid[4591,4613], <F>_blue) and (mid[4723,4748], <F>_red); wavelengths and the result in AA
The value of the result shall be 1.8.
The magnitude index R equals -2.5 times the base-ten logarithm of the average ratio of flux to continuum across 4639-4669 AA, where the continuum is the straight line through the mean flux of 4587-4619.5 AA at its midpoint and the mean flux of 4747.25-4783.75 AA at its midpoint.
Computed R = 0.080 mag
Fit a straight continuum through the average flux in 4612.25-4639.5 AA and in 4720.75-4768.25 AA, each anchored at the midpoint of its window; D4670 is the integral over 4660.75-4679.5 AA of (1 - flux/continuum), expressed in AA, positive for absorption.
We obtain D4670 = 0.4 AA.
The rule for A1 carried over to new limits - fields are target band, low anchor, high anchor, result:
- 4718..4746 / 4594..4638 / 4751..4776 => 0.3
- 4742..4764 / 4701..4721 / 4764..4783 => 0.4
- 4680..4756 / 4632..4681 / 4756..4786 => -2.2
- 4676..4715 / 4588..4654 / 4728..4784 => 0.0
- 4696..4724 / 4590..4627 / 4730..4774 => 0.6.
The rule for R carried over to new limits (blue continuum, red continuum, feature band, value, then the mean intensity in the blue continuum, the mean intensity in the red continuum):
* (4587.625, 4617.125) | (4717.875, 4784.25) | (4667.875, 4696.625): 0.01 mag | 2.05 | 2.06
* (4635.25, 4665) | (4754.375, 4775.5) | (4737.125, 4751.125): 0.01 mag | 1.93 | 2.06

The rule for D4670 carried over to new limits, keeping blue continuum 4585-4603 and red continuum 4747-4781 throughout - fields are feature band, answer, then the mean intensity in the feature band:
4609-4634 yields -1.4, 2.12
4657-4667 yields -0.2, 2.07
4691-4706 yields 0.1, 2.03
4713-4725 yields 0.0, 2.06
